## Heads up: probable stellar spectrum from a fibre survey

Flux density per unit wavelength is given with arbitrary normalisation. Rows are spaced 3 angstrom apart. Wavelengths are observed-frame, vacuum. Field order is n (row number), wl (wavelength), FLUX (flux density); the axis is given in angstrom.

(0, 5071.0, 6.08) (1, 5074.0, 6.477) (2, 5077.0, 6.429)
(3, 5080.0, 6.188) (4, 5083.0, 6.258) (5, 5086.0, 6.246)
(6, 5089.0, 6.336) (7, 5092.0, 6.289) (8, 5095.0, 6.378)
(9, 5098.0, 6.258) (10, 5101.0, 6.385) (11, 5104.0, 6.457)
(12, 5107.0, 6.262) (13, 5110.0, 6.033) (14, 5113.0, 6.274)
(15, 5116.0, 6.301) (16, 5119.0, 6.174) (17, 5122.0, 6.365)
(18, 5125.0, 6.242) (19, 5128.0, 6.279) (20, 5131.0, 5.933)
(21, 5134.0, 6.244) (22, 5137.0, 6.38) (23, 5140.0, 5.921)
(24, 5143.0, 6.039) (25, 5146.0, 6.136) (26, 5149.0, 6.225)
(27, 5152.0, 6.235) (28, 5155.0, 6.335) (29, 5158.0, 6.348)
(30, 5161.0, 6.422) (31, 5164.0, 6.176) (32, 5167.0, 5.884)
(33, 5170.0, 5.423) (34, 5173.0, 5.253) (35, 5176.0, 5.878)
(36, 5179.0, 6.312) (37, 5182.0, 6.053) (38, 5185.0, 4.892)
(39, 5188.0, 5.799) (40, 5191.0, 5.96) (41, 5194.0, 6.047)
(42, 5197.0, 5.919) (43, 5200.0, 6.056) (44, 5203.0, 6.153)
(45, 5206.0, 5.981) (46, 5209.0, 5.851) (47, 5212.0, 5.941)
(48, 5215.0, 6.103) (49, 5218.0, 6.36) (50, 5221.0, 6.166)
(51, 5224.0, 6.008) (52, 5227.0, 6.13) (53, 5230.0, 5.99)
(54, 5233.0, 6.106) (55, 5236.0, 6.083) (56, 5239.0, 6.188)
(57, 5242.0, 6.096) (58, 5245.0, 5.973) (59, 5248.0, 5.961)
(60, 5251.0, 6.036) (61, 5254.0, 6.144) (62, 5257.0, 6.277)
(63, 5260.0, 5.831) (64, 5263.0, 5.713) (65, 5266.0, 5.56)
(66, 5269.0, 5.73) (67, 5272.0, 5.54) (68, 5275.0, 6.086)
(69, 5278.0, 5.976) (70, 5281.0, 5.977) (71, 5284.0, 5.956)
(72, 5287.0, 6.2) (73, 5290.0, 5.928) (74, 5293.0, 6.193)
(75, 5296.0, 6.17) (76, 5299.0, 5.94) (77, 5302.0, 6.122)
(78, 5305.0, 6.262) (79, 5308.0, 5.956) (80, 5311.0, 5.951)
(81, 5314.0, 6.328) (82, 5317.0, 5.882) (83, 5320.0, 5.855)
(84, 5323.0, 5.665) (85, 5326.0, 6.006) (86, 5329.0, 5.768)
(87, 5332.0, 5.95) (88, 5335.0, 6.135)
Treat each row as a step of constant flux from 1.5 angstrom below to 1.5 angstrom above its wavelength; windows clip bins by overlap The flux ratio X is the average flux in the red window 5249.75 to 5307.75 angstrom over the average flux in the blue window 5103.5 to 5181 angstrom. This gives 0.98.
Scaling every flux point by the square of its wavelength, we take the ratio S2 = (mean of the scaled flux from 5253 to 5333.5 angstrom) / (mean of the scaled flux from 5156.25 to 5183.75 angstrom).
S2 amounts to 1.05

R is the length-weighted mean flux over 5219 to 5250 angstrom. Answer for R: 6.07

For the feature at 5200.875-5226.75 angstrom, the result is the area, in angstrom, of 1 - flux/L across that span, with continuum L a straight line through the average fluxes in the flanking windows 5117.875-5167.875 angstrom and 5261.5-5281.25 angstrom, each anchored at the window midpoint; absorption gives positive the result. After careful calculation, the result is -0.4 angstrom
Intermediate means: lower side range 6.2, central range 6.07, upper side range 5.79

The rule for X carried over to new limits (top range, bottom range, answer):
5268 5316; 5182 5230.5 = 1.01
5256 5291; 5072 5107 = 0.93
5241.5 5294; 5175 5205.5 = 1.01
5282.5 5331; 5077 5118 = 0.96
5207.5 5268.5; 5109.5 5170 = 0.97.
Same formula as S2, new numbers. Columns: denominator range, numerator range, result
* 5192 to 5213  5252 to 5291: 1.01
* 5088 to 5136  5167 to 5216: 0.96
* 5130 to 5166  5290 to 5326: 1.03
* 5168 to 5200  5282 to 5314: 1.10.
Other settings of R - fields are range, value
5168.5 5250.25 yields 5.95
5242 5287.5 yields 5.93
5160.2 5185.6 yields 5.83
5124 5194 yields 6.02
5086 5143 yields 6.24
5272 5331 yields 6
